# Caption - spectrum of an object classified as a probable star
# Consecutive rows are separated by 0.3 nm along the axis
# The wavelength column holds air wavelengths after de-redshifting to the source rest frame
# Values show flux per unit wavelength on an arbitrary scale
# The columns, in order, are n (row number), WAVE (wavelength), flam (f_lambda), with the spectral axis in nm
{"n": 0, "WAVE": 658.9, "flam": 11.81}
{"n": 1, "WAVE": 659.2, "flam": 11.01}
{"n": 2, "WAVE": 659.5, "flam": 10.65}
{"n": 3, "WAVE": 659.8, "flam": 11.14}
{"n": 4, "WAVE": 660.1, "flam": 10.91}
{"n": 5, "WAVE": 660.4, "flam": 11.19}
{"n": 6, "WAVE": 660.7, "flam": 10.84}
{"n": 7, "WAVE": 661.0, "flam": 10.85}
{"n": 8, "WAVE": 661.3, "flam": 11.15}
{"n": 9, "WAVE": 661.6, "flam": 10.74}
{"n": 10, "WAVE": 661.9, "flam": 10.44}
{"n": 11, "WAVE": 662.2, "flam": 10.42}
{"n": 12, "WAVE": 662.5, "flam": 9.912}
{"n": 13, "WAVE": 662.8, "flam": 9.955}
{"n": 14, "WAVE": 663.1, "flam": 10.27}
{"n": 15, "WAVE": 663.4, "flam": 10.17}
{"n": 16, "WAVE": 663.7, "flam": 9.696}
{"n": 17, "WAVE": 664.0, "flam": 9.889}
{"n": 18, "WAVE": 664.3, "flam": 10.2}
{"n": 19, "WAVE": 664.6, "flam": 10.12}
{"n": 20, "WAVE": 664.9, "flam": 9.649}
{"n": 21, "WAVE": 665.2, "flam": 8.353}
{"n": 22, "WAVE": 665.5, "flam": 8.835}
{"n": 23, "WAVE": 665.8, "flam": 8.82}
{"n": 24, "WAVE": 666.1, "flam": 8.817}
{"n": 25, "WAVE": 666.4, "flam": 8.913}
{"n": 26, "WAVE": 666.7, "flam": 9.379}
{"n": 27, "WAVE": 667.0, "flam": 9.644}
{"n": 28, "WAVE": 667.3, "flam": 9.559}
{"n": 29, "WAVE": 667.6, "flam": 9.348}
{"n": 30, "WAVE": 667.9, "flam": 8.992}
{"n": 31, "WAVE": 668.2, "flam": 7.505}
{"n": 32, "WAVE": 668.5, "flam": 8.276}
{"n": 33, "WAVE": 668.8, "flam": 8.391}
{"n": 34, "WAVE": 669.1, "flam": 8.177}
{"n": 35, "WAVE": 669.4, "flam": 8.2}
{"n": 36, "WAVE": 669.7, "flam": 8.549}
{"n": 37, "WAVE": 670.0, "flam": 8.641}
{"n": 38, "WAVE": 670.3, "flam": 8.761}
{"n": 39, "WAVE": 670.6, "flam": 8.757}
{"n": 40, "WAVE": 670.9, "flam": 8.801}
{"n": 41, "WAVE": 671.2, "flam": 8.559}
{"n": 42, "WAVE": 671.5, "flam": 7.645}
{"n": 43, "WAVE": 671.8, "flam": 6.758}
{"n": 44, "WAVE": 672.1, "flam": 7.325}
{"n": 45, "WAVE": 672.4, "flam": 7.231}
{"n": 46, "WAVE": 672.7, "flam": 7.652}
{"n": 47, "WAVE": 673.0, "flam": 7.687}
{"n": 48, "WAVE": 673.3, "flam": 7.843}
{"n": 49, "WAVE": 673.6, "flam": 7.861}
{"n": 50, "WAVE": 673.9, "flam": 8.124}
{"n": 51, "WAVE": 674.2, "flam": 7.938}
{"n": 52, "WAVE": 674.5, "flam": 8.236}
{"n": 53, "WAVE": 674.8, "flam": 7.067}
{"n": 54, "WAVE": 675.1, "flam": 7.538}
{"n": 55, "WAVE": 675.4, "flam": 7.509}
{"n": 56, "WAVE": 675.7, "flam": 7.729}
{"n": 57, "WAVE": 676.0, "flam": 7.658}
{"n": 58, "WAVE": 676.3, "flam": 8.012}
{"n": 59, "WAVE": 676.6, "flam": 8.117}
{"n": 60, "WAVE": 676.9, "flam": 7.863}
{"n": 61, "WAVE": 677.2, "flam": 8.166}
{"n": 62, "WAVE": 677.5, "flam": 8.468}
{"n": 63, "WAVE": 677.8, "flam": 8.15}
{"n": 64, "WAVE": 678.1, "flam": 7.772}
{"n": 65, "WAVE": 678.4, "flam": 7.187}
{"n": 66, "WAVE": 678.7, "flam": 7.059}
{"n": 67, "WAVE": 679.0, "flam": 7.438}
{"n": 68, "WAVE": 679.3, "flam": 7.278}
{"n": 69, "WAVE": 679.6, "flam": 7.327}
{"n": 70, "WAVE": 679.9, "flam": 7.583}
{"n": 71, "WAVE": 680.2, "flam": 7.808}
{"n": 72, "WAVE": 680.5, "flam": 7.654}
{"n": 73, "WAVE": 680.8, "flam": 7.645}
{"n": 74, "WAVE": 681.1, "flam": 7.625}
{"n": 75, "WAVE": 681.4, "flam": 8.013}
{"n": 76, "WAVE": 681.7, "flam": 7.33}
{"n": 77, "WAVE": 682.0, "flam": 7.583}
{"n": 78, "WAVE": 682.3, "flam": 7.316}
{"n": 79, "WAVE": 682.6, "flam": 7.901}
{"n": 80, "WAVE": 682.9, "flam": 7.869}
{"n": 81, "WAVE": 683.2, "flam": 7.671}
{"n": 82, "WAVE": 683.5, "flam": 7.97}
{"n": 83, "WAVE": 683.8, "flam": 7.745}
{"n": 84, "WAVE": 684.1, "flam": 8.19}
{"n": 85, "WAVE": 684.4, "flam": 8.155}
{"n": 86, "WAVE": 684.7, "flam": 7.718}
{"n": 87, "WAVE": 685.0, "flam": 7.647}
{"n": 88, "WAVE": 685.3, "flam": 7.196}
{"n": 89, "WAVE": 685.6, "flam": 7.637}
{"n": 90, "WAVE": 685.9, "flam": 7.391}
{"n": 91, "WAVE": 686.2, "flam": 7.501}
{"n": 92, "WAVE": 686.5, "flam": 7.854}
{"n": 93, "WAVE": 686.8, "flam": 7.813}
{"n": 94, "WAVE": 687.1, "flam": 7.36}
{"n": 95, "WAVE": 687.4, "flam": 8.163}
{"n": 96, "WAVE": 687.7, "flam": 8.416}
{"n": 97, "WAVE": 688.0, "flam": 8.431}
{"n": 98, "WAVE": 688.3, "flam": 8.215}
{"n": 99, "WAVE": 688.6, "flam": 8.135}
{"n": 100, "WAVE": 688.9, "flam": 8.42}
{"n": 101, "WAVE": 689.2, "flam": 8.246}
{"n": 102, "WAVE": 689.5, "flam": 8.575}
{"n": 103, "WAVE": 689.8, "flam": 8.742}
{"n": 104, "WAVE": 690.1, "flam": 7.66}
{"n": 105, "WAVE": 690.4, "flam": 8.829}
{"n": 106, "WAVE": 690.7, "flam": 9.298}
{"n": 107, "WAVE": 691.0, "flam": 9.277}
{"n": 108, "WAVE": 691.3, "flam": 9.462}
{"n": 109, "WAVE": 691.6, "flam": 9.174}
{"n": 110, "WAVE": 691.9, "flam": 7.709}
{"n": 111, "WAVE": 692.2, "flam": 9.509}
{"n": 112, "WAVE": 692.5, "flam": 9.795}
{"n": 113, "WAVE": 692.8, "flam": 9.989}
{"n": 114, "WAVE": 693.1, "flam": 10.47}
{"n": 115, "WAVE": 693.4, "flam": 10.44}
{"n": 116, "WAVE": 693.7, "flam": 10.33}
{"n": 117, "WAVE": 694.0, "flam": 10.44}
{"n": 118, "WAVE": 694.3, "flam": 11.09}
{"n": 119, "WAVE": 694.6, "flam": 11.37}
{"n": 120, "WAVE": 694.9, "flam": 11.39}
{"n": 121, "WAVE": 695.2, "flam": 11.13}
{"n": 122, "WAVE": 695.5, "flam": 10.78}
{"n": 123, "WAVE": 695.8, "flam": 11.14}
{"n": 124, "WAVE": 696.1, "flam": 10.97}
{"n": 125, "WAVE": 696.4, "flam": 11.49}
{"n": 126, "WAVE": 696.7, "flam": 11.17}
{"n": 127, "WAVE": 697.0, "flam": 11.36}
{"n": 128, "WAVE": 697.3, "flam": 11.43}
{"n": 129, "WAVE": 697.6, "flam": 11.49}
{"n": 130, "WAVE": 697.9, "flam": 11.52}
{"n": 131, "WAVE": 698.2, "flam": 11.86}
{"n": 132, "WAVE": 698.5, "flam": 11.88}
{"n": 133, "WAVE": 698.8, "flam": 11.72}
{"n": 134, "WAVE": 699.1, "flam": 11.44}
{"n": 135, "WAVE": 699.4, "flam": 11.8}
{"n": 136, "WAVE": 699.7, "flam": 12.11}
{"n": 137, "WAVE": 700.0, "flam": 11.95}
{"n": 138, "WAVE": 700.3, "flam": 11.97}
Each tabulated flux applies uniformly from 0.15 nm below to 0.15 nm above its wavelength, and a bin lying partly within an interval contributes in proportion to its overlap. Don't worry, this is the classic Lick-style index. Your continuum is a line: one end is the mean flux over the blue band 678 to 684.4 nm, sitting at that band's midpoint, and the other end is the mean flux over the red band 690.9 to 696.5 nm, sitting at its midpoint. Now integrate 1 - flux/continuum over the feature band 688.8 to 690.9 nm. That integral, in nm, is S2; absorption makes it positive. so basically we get 0.21 nm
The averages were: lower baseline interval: 7.63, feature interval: 8.56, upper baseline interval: 10.3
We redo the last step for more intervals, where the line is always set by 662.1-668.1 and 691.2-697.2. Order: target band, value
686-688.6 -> 0.579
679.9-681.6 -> 0.392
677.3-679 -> 0.382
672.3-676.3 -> 0.859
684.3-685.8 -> 0.373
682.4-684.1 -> 0.381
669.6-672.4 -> 0.453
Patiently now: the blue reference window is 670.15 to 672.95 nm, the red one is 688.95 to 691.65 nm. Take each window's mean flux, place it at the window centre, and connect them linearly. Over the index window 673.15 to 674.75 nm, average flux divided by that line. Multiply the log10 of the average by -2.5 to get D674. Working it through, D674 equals 0.01 mag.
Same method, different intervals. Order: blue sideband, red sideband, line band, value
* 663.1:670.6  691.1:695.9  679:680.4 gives 0.27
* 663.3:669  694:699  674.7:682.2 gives 0.29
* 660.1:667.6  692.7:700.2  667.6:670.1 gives 0.20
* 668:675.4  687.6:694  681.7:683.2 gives 0.13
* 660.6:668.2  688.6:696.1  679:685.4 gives 0.26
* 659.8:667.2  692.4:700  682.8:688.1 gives 0.35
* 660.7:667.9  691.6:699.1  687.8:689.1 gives 0.27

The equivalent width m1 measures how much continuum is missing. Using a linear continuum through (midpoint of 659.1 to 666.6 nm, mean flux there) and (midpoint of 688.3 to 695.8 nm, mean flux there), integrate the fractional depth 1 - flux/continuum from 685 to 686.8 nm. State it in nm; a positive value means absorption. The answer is 0.40 nm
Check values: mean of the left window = 10.1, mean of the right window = 9.6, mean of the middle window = 7.55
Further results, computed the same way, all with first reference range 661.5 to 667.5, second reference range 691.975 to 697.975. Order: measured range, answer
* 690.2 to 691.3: 0.160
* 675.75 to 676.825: 0.235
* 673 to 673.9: 0.193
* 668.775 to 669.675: 0.144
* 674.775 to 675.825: 0.269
